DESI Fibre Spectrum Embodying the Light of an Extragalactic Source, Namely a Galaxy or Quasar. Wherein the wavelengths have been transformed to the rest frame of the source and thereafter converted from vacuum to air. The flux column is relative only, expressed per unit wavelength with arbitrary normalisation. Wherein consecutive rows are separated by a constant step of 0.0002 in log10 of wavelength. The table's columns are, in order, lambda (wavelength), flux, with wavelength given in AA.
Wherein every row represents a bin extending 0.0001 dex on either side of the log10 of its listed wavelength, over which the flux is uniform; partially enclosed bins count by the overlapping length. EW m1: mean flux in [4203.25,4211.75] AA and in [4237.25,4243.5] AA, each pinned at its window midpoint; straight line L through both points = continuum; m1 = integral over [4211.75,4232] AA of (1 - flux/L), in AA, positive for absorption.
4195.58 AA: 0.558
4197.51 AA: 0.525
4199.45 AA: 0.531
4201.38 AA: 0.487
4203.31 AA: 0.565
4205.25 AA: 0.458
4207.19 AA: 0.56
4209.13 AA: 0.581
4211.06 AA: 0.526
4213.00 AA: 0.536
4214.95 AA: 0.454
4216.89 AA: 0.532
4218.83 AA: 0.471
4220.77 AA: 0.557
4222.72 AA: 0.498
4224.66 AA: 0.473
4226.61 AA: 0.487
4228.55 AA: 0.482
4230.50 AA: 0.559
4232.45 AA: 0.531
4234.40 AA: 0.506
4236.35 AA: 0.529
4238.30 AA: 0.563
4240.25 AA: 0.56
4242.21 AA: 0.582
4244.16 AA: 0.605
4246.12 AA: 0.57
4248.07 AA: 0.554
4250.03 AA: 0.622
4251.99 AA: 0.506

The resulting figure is 1.6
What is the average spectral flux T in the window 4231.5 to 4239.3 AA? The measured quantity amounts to 0.533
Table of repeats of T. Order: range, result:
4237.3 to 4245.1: 0.577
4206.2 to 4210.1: 0.57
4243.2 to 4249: 0.577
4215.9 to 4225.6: 0.507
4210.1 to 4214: 0.529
